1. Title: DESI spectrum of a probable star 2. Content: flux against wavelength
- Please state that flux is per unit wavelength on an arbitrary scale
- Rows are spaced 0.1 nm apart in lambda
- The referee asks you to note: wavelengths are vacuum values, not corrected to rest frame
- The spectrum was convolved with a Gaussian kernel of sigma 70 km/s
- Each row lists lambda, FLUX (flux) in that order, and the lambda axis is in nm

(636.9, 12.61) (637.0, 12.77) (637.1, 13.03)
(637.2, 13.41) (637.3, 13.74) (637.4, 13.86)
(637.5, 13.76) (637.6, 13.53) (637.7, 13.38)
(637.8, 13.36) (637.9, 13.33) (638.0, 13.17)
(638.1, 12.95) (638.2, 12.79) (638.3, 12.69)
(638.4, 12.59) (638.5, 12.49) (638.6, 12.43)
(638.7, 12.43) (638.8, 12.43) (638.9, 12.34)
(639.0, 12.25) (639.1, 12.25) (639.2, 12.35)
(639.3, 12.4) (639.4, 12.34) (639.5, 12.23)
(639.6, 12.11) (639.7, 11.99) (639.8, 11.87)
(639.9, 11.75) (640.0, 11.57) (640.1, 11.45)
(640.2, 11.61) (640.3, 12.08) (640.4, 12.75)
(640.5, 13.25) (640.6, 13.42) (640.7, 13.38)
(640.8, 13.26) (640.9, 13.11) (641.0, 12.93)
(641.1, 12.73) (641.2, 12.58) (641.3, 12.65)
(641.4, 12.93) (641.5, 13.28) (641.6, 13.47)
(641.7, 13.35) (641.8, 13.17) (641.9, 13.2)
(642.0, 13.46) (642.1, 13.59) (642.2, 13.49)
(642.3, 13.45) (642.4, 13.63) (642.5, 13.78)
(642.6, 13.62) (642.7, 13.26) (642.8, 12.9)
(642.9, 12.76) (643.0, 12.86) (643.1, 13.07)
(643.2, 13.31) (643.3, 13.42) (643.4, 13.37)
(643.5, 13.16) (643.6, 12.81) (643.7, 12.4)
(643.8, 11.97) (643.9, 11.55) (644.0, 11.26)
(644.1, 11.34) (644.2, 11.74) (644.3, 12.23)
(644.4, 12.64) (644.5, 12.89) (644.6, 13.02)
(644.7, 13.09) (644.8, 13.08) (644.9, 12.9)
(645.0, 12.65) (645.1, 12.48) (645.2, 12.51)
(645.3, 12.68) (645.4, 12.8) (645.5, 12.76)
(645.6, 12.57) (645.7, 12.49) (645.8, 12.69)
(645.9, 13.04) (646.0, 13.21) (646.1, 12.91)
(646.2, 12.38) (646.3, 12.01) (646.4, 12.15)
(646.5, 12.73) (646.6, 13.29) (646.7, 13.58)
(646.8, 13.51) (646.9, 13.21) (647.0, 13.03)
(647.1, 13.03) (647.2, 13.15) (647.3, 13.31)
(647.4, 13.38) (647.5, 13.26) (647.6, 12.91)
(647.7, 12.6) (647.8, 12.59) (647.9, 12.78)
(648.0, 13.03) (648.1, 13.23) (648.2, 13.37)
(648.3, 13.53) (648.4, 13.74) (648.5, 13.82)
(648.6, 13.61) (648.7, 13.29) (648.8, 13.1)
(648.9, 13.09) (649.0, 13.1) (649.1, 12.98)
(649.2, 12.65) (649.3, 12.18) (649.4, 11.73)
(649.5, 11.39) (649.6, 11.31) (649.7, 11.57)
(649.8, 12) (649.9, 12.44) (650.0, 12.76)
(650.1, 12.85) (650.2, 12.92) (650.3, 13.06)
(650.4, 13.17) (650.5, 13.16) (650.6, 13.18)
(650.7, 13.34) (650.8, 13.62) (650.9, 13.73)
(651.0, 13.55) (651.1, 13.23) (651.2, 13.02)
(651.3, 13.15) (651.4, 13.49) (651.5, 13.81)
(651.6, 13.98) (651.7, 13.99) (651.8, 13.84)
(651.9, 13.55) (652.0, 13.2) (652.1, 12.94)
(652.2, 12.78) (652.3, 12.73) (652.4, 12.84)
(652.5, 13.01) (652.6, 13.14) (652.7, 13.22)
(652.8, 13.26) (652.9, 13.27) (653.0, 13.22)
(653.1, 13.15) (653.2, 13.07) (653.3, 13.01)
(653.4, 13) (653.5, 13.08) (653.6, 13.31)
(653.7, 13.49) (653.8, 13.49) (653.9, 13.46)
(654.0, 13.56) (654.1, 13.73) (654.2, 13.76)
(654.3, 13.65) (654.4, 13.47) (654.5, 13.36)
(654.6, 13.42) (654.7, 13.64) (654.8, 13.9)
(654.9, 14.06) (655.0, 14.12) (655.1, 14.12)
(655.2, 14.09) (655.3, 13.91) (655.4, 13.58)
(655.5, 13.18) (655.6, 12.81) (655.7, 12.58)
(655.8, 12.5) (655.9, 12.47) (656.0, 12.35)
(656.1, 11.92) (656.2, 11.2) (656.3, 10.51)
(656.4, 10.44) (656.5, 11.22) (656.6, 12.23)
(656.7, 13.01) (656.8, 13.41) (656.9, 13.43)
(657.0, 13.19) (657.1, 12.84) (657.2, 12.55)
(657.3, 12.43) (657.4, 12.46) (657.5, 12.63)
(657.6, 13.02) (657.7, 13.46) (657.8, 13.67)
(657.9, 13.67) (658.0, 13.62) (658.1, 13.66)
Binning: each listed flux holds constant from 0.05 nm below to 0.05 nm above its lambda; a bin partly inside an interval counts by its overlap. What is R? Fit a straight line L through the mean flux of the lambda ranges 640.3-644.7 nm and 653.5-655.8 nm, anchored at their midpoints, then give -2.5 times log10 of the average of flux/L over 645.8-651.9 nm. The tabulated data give 0.02 mag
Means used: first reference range 12.9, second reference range 13.5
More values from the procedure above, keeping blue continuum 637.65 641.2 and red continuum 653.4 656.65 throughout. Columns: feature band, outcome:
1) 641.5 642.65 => -0.069 mag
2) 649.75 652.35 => -0.026 mag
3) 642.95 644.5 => 0.017 mag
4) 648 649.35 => -0.031 mag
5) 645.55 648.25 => -0.014 mag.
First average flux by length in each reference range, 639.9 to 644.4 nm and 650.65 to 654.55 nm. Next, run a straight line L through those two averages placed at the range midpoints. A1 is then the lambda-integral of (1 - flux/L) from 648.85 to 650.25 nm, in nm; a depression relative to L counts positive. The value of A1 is 0.09 nm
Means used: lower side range 12.8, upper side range 13.3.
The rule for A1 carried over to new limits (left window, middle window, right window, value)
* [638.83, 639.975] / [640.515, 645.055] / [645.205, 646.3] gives -0.178 nm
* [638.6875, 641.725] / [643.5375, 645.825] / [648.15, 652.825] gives 0.053 nm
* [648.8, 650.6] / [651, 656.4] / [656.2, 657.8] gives -0.307 nm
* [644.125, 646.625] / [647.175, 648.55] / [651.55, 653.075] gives -0.034 nm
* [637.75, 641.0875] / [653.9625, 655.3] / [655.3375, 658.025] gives -0.125 nm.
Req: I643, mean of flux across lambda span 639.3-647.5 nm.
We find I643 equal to 12.8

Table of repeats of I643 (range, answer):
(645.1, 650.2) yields 12.8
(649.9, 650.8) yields 13.1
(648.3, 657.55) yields 13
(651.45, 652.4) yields 13.4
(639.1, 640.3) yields 12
